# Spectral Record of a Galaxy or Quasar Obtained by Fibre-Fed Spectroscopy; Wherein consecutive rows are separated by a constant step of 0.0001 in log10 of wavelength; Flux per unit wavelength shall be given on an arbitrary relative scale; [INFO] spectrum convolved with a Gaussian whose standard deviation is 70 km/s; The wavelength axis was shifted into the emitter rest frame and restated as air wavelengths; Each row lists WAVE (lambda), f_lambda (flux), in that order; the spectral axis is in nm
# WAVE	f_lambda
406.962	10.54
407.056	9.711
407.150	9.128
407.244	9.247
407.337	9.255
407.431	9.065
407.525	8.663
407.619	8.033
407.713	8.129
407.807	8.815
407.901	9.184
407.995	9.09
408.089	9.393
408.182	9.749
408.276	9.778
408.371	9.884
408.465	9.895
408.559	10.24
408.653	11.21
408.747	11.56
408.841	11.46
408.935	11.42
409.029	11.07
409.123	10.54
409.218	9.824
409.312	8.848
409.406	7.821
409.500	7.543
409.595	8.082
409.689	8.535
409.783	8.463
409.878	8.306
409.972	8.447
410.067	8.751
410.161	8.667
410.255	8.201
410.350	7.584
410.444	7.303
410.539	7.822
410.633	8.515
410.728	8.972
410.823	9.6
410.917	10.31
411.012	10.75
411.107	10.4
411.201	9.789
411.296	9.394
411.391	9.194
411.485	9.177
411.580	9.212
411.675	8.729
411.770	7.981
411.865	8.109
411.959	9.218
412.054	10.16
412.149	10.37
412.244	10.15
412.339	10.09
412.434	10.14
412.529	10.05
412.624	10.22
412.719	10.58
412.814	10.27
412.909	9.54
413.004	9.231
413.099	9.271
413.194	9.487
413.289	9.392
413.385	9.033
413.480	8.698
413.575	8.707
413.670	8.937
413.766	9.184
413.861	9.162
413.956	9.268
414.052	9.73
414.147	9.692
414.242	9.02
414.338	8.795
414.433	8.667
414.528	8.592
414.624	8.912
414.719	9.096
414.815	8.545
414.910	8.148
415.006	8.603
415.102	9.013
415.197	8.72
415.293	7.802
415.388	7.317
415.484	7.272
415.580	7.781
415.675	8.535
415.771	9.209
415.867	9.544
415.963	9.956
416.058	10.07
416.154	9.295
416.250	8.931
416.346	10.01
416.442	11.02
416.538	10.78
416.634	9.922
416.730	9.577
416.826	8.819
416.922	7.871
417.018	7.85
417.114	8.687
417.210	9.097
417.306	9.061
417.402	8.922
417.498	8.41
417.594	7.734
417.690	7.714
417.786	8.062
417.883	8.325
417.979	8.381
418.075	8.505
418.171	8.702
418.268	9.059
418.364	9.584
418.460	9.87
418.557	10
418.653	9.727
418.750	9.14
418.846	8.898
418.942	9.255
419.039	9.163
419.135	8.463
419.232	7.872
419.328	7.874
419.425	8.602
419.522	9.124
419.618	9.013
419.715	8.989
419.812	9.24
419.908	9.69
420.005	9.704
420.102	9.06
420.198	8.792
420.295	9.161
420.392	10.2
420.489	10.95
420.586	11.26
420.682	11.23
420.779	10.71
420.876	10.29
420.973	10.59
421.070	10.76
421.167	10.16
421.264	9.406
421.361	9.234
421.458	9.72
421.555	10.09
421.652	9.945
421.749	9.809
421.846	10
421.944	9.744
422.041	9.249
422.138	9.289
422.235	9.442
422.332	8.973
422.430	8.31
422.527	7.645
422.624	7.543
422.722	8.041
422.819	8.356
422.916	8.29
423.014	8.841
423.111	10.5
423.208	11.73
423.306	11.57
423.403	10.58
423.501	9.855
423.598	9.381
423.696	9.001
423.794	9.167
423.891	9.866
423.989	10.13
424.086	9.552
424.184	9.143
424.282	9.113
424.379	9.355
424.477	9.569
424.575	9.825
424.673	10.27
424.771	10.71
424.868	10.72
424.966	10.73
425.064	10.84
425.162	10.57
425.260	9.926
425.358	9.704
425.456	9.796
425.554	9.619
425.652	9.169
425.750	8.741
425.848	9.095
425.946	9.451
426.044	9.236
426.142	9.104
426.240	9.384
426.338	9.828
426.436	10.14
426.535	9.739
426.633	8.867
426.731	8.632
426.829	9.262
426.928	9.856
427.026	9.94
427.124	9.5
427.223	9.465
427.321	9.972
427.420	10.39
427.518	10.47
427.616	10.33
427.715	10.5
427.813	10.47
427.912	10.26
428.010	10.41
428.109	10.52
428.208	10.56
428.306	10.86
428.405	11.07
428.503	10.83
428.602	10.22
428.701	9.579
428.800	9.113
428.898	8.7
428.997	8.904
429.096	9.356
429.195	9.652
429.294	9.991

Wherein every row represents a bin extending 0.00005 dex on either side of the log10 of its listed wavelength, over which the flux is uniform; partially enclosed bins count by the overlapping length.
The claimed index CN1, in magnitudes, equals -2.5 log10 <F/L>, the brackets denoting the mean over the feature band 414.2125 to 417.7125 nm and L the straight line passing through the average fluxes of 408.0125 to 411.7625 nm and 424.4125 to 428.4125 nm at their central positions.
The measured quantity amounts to 0.08 mag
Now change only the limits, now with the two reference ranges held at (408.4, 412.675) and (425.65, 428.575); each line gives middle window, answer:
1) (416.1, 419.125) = 0.07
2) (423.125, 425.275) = -0.03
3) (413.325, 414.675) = 0.05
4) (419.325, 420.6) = 0.03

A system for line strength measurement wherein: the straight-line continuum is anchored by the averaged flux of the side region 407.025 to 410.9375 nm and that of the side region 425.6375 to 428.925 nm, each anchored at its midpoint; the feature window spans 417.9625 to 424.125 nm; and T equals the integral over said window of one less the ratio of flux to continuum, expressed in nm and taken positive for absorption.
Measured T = 0.09 nm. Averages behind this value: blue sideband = 9.18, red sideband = 9.83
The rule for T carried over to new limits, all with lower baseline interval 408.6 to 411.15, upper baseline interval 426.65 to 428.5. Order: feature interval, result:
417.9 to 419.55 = 0.13 nm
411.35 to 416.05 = 0.16 nm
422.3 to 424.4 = 0.13 nm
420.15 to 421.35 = -0.06 nm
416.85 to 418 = 0.15 nm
